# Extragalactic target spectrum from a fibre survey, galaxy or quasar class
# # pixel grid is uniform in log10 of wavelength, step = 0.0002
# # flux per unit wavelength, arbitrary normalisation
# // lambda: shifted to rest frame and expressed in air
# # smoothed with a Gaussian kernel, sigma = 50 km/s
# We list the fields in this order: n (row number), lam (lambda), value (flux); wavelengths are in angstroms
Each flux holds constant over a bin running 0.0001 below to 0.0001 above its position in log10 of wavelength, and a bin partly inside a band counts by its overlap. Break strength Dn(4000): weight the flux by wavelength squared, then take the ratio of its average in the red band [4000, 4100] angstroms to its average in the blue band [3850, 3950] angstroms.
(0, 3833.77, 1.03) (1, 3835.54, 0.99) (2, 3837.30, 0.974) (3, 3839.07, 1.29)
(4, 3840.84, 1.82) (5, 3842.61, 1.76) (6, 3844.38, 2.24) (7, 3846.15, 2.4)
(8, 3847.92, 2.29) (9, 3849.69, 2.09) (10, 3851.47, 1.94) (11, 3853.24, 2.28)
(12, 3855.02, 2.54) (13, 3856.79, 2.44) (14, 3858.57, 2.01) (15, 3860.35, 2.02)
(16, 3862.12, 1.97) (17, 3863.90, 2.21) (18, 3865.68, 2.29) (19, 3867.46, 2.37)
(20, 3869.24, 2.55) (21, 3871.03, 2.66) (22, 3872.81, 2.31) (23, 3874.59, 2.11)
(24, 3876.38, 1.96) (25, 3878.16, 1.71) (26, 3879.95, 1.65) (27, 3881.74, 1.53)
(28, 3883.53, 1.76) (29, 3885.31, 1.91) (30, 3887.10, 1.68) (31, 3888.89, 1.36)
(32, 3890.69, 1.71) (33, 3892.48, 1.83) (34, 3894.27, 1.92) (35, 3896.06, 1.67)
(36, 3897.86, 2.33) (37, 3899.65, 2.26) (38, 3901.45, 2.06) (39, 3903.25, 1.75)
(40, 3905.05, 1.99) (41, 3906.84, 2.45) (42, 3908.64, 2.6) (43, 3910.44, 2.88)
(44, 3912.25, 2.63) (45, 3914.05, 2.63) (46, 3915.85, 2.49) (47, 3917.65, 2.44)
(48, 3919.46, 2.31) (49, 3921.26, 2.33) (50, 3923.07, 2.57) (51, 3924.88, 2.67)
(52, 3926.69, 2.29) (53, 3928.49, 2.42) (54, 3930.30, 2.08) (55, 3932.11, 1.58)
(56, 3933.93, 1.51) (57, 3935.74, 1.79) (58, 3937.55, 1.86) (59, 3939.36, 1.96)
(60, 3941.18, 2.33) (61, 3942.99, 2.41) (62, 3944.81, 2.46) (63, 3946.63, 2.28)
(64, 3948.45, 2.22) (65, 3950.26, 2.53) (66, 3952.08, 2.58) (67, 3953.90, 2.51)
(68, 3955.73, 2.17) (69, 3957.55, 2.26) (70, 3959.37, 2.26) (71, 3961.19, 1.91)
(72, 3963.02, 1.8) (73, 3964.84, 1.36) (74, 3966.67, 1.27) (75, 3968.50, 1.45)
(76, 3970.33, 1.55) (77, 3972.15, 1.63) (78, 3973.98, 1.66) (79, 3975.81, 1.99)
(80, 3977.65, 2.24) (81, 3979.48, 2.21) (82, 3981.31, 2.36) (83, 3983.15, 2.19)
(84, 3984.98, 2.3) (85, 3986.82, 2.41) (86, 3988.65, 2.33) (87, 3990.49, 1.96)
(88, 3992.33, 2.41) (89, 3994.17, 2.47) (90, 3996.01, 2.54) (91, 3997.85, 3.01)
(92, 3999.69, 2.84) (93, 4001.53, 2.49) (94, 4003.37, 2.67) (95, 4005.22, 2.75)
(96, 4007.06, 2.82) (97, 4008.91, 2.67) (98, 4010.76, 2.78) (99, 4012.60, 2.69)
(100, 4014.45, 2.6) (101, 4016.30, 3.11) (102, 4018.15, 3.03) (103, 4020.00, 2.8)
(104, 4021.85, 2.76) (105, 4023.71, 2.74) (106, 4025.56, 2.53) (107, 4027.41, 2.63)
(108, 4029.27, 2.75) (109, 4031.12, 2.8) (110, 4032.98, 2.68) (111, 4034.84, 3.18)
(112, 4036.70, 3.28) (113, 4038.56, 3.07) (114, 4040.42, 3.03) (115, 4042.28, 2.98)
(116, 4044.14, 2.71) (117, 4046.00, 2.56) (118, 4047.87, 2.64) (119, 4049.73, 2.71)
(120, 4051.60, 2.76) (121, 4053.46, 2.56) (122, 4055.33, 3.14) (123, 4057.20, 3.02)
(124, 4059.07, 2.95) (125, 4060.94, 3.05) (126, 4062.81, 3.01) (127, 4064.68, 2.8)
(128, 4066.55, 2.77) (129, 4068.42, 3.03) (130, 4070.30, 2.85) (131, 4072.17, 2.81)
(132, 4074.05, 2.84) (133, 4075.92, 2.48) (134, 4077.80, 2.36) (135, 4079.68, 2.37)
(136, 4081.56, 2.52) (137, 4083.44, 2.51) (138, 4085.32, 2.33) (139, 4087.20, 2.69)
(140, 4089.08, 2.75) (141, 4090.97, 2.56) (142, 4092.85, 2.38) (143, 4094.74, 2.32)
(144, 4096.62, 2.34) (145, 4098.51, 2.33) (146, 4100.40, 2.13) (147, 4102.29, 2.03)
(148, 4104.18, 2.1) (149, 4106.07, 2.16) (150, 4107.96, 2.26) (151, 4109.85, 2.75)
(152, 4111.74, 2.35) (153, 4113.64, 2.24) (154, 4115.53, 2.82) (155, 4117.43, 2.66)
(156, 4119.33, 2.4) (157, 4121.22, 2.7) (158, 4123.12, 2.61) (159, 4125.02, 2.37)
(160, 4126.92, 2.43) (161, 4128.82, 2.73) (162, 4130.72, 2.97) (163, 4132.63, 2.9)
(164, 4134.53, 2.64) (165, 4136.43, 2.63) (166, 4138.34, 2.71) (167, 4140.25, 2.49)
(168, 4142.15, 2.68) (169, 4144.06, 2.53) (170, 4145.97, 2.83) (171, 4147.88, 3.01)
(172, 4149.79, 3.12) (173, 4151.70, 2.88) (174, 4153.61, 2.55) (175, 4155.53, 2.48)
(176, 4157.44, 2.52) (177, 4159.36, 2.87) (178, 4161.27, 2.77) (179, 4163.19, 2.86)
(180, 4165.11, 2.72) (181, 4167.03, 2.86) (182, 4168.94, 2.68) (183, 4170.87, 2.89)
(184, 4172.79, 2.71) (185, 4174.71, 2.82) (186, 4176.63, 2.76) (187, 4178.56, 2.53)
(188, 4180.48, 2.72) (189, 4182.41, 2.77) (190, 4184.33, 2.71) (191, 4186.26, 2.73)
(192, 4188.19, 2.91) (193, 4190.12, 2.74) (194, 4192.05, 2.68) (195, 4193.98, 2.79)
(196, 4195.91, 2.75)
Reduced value 1.4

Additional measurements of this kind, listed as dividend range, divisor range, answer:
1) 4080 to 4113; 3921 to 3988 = 1.22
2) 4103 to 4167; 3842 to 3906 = 1.47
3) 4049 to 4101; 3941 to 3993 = 1.34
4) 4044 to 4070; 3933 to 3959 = 1.36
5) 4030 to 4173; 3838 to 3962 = 1.38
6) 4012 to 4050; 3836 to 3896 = 1.56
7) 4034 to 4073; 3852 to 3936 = 1.47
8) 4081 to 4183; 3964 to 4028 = 1.17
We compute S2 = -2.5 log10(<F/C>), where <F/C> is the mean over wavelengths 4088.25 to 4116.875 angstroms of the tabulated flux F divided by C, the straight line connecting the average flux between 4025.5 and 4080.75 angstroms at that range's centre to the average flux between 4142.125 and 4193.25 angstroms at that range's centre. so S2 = 0.18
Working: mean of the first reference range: 2.82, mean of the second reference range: 2.75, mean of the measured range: 2.37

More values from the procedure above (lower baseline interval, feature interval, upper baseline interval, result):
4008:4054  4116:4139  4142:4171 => 0.05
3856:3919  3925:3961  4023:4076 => 0.09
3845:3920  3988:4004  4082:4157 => -0.08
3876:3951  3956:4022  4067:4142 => -0.01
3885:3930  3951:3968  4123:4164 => 0.16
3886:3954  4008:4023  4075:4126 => -0.21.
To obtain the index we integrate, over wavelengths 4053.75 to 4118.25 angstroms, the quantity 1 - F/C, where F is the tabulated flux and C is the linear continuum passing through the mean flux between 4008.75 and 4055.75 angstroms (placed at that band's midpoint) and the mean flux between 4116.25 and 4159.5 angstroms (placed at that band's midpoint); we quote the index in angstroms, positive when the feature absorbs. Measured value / 4.0 angstroms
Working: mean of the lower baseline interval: 2.81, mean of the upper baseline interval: 2.68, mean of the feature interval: 2.58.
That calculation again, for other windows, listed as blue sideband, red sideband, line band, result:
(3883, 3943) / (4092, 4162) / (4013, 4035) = -4.04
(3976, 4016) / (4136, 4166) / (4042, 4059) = -1.31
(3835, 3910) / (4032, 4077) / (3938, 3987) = 7.04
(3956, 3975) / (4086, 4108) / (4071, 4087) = -2.01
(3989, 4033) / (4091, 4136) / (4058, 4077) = -2.16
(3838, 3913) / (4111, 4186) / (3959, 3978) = 4.79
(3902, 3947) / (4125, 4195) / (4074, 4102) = 1.64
